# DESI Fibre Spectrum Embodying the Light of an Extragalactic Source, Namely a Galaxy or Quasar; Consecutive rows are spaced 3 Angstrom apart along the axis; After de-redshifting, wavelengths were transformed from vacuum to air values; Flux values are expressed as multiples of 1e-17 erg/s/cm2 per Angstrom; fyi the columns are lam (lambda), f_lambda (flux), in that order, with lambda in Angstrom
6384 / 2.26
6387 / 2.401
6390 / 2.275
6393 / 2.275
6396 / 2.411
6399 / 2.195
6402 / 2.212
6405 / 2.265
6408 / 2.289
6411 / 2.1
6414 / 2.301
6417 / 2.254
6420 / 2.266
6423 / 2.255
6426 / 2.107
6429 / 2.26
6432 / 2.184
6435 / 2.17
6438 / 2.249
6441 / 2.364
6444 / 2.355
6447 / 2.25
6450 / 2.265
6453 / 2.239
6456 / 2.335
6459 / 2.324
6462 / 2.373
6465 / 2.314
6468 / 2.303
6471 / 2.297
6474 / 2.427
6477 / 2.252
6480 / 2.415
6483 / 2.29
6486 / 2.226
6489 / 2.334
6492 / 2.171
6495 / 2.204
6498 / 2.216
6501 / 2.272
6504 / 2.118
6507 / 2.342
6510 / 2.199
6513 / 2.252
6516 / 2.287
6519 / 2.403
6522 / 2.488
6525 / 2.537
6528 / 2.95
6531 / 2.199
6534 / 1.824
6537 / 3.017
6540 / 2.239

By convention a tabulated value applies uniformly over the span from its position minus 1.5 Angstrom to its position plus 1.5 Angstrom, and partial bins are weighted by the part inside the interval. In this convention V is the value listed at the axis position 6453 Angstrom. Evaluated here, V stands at 2.239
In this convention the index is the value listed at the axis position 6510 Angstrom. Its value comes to 2.199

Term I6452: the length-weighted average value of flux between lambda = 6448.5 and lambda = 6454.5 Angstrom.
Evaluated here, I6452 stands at 2.25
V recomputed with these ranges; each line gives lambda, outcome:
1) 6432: 2.184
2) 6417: 2.254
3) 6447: 2.25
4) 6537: 3.017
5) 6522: 2.488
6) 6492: 2.171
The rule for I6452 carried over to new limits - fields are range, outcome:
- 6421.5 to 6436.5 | 2.2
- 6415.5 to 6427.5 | 2.22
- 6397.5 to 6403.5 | 2.2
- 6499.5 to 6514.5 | 2.24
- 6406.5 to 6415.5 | 2.23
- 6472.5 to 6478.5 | 2.34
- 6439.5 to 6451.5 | 2.31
